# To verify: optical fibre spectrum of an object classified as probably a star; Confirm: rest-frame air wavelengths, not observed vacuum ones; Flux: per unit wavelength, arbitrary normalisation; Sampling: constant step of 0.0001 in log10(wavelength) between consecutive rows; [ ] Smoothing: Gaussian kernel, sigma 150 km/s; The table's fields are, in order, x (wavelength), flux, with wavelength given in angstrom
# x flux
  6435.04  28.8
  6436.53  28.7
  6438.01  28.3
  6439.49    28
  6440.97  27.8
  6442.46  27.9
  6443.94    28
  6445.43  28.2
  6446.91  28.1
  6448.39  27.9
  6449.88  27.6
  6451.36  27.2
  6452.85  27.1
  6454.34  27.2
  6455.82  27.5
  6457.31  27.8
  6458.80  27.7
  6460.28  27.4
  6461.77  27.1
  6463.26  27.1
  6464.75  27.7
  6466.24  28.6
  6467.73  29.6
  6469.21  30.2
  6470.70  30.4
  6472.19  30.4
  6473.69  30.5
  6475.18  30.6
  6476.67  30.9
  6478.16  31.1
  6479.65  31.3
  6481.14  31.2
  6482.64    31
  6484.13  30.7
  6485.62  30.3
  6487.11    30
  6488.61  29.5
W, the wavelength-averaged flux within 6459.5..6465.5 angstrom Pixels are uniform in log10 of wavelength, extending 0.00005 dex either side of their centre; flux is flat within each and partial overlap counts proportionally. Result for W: 27.3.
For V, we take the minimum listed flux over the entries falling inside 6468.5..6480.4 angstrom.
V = 30.2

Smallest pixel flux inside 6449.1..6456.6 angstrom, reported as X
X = 27.1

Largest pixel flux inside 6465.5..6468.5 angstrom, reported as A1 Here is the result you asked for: 29.6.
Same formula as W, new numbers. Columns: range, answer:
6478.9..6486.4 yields 30.9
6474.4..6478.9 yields 30.9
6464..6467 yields 28.1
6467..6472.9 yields 30.2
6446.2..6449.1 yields 28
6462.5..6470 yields 28.7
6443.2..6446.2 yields 28.1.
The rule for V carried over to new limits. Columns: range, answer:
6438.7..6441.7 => 27.8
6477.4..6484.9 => 30.7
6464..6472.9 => 27.7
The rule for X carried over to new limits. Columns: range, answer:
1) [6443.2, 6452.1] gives 27.2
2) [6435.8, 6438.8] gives 28.3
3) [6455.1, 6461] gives 27.4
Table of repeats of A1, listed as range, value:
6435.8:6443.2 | 28.7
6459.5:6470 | 30.2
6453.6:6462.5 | 27.8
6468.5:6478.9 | 31.1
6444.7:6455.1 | 28.2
